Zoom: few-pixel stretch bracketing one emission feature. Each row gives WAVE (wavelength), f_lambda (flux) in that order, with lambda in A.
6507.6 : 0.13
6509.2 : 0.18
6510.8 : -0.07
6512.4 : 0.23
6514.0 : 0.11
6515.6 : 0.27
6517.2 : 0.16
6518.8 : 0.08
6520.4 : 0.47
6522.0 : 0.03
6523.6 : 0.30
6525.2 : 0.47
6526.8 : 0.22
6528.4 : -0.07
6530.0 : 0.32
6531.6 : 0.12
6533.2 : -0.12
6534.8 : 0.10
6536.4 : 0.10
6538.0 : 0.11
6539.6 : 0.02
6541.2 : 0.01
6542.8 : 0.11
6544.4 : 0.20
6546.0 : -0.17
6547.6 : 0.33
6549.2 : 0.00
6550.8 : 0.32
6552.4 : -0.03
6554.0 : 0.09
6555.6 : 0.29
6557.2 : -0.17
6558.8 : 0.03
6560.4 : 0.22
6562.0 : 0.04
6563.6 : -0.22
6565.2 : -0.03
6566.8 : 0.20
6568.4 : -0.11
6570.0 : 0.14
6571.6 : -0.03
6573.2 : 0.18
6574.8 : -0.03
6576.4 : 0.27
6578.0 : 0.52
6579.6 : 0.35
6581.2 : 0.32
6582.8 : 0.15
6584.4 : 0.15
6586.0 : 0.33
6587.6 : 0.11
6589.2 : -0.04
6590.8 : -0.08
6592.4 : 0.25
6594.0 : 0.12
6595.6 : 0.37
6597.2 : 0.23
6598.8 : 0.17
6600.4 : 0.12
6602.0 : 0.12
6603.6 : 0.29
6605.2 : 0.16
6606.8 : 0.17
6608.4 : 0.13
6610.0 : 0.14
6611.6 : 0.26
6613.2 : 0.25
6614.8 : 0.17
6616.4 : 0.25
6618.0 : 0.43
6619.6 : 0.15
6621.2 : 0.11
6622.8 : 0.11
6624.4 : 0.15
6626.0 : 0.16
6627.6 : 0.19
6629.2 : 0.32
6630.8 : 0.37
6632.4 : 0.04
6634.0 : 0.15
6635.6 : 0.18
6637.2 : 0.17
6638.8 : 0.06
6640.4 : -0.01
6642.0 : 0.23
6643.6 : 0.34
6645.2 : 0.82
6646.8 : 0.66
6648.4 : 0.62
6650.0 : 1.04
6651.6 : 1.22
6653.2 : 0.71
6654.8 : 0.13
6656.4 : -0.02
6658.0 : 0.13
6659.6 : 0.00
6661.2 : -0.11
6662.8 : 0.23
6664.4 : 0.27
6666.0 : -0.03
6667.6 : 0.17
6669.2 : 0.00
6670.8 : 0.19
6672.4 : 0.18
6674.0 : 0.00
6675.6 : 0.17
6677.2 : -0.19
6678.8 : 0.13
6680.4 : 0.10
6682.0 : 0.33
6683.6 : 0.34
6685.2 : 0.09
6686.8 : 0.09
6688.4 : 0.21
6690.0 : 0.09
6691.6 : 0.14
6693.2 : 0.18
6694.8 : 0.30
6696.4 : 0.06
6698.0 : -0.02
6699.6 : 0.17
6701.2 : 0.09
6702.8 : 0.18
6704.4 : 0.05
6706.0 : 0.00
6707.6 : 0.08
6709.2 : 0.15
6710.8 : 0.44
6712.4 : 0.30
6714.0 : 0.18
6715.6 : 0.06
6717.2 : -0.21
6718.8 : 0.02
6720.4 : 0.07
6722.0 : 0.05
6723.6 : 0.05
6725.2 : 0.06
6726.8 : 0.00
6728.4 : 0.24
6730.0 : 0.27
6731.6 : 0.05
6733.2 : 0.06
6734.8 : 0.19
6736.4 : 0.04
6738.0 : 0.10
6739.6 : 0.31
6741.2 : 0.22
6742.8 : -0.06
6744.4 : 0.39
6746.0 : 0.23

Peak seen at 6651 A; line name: [O II] 3727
